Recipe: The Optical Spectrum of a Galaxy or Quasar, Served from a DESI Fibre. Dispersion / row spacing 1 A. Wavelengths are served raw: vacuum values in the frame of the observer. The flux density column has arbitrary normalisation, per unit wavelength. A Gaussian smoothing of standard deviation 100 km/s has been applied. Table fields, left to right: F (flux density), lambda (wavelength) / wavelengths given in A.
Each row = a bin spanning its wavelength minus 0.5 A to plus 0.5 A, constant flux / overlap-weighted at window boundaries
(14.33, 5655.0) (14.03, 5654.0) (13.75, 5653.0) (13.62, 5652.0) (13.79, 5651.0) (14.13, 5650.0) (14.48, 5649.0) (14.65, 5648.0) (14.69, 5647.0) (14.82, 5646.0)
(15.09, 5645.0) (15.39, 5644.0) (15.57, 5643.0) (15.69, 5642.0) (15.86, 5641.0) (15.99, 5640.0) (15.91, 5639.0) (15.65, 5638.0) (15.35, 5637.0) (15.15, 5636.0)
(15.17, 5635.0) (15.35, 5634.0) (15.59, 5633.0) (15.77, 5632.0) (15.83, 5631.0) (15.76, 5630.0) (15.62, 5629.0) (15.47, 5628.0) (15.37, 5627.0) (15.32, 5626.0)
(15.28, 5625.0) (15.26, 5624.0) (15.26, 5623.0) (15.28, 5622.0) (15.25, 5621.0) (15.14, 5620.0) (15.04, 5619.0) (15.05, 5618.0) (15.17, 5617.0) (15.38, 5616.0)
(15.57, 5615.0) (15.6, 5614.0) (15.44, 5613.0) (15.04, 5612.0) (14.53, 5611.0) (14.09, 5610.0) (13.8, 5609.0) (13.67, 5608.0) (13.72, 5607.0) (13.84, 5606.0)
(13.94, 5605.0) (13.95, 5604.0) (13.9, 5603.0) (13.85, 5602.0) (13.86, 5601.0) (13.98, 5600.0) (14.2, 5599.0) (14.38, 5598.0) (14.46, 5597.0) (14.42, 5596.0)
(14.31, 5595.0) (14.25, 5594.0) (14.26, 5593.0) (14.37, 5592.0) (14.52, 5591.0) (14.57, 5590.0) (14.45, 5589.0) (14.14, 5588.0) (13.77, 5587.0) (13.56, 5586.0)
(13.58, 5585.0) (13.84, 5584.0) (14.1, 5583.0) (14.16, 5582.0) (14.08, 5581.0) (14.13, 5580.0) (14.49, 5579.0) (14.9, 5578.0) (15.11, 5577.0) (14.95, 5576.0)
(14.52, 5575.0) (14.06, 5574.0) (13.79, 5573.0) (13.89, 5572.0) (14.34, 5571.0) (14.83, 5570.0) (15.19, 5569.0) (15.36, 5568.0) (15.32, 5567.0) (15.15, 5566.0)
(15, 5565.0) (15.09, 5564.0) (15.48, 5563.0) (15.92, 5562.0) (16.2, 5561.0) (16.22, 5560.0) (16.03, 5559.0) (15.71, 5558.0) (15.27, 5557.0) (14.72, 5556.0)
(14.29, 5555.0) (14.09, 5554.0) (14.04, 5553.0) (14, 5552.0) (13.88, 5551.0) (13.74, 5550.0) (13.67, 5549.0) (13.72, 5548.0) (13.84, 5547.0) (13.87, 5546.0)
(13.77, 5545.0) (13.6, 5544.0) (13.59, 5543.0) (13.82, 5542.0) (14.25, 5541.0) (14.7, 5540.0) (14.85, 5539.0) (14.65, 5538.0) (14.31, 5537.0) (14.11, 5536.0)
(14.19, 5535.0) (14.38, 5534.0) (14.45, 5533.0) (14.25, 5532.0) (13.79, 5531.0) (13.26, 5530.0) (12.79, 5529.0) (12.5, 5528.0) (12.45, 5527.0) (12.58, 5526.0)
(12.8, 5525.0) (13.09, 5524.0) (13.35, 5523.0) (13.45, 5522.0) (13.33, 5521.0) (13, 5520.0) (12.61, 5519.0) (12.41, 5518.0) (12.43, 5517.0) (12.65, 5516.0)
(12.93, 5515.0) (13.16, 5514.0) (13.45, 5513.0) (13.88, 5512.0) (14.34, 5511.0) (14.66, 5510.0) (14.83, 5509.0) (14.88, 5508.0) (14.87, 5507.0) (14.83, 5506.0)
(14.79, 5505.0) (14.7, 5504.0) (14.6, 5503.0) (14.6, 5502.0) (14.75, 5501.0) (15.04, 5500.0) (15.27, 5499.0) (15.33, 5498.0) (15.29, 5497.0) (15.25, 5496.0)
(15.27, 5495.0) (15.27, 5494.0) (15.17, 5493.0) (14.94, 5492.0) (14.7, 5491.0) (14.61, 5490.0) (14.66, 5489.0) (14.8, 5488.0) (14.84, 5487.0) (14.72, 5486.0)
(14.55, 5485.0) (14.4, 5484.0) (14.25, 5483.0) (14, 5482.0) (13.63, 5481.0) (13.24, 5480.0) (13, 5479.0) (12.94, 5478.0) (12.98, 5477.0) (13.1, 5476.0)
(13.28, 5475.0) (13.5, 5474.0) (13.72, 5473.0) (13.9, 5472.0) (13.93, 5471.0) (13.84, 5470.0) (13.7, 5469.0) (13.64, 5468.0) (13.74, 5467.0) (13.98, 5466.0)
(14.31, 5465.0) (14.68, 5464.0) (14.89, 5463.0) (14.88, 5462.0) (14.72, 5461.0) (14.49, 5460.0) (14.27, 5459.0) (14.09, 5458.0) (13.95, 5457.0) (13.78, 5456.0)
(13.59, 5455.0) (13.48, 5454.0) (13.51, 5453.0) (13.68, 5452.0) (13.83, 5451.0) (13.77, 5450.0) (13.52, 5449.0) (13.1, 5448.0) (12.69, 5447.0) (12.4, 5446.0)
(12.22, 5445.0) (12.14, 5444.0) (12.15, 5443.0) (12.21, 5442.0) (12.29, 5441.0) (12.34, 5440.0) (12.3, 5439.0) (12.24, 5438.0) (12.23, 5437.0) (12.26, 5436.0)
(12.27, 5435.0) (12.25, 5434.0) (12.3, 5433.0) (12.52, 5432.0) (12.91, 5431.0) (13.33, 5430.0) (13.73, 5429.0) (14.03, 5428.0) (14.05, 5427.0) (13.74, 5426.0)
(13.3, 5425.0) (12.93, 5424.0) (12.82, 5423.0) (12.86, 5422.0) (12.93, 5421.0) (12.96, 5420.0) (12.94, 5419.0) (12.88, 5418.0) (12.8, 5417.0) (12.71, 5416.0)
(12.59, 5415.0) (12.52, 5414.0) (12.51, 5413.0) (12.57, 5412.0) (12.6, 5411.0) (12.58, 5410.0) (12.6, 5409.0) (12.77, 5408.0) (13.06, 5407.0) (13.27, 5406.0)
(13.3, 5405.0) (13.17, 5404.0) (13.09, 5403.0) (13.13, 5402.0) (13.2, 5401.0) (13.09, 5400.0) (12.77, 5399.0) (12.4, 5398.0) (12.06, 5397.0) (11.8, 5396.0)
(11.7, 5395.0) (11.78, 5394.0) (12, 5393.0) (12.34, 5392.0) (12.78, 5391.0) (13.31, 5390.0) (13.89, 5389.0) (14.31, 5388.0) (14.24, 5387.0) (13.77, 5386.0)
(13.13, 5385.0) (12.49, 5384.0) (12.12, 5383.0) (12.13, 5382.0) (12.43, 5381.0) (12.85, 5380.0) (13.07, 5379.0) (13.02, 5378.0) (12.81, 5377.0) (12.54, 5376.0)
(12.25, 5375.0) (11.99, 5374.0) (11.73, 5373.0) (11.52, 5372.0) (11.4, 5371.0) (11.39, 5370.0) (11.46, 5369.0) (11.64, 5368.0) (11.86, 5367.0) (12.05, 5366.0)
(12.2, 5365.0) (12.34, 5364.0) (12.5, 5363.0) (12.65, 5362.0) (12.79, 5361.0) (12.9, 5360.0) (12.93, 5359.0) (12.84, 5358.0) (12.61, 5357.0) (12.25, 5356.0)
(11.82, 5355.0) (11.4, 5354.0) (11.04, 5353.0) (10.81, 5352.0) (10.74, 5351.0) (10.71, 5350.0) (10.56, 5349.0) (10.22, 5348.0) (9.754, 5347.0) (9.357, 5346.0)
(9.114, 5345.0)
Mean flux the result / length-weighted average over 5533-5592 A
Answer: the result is 14.5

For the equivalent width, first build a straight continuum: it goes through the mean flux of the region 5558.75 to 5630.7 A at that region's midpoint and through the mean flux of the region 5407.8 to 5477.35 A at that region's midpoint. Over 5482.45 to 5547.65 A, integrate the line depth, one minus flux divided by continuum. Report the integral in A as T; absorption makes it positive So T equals -0.9 A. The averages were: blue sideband 13.2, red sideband 14.7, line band 14.1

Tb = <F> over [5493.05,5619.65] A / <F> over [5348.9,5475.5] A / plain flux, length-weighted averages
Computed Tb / 1.11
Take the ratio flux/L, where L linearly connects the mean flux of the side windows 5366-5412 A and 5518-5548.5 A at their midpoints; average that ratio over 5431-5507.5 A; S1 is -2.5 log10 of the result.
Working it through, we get -0.05 mag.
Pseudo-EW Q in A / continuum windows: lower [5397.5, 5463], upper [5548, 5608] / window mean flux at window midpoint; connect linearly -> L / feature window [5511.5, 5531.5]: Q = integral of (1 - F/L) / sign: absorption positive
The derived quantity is 1.3 A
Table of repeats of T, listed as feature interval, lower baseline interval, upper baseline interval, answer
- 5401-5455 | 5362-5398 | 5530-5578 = 0.5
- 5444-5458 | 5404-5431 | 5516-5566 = 0.0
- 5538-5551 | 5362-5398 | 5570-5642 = 0.1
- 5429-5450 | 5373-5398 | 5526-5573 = 1.1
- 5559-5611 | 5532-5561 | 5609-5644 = 1.4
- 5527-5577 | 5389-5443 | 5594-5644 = -0.7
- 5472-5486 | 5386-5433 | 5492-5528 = 0.1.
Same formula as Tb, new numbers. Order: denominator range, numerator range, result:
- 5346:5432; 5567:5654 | 1.18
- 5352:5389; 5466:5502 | 1.15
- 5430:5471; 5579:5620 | 1.08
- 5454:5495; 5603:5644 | 1.07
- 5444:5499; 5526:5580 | 1.03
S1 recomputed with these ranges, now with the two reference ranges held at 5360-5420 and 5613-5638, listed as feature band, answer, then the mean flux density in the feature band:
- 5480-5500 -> -0.074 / 14.8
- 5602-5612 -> 0.088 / 14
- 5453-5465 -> -0.064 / 14.2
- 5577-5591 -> 0.053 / 14.2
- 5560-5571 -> -0.049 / 15.3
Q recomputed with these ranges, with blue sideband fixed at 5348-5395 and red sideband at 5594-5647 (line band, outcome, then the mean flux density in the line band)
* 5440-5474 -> -1.0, 13.6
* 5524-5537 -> 0.5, 13.5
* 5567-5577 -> -0.1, 14.6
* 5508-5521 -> 0.4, 13.4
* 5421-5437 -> -0.1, 13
